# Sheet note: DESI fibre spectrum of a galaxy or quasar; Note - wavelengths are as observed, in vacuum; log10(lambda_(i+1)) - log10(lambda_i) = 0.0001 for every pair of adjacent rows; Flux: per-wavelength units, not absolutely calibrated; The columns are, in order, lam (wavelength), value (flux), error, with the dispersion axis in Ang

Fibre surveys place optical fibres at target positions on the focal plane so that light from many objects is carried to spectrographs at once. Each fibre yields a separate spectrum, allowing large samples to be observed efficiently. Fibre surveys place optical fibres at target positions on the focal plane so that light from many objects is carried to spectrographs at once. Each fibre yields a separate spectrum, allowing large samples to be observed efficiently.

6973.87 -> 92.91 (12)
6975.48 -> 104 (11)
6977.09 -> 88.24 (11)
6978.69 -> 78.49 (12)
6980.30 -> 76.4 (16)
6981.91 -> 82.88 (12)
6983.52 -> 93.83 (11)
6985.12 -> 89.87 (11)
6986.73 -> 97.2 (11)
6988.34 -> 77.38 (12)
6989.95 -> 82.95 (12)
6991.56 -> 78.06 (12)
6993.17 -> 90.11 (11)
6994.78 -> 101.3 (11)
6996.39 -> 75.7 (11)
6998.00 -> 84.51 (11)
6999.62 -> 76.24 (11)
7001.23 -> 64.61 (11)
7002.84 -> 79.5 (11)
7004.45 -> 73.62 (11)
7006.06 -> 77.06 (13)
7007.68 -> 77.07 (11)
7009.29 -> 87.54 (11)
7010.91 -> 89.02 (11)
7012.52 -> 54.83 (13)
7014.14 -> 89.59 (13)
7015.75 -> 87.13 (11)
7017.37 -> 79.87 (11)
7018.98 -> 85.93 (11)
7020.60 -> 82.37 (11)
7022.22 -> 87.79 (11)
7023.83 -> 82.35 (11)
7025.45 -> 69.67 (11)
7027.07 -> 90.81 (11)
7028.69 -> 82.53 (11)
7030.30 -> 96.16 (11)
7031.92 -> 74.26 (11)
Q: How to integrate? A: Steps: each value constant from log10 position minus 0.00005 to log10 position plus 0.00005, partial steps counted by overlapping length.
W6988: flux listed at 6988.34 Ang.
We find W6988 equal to 77.38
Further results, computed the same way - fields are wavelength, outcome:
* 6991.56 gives 78.06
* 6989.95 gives 82.95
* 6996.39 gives 75.7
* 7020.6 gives 82.37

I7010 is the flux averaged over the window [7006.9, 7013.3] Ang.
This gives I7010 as 77.2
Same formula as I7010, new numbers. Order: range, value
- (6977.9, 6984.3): 82.8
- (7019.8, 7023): 85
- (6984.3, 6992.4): 85.2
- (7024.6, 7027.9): 80.1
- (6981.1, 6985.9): 88.9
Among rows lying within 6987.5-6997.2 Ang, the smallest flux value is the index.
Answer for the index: 75.7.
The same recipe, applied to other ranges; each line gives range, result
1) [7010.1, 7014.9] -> 54.83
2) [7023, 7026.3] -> 69.67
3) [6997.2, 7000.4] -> 76.24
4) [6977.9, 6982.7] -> 76.4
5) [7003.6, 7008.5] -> 73.62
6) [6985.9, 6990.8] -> 77.38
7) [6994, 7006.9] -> 64.61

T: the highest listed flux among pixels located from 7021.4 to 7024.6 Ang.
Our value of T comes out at 87.79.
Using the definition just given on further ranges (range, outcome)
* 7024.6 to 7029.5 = 90.81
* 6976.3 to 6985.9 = 93.83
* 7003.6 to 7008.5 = 77.07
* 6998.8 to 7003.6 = 79.5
